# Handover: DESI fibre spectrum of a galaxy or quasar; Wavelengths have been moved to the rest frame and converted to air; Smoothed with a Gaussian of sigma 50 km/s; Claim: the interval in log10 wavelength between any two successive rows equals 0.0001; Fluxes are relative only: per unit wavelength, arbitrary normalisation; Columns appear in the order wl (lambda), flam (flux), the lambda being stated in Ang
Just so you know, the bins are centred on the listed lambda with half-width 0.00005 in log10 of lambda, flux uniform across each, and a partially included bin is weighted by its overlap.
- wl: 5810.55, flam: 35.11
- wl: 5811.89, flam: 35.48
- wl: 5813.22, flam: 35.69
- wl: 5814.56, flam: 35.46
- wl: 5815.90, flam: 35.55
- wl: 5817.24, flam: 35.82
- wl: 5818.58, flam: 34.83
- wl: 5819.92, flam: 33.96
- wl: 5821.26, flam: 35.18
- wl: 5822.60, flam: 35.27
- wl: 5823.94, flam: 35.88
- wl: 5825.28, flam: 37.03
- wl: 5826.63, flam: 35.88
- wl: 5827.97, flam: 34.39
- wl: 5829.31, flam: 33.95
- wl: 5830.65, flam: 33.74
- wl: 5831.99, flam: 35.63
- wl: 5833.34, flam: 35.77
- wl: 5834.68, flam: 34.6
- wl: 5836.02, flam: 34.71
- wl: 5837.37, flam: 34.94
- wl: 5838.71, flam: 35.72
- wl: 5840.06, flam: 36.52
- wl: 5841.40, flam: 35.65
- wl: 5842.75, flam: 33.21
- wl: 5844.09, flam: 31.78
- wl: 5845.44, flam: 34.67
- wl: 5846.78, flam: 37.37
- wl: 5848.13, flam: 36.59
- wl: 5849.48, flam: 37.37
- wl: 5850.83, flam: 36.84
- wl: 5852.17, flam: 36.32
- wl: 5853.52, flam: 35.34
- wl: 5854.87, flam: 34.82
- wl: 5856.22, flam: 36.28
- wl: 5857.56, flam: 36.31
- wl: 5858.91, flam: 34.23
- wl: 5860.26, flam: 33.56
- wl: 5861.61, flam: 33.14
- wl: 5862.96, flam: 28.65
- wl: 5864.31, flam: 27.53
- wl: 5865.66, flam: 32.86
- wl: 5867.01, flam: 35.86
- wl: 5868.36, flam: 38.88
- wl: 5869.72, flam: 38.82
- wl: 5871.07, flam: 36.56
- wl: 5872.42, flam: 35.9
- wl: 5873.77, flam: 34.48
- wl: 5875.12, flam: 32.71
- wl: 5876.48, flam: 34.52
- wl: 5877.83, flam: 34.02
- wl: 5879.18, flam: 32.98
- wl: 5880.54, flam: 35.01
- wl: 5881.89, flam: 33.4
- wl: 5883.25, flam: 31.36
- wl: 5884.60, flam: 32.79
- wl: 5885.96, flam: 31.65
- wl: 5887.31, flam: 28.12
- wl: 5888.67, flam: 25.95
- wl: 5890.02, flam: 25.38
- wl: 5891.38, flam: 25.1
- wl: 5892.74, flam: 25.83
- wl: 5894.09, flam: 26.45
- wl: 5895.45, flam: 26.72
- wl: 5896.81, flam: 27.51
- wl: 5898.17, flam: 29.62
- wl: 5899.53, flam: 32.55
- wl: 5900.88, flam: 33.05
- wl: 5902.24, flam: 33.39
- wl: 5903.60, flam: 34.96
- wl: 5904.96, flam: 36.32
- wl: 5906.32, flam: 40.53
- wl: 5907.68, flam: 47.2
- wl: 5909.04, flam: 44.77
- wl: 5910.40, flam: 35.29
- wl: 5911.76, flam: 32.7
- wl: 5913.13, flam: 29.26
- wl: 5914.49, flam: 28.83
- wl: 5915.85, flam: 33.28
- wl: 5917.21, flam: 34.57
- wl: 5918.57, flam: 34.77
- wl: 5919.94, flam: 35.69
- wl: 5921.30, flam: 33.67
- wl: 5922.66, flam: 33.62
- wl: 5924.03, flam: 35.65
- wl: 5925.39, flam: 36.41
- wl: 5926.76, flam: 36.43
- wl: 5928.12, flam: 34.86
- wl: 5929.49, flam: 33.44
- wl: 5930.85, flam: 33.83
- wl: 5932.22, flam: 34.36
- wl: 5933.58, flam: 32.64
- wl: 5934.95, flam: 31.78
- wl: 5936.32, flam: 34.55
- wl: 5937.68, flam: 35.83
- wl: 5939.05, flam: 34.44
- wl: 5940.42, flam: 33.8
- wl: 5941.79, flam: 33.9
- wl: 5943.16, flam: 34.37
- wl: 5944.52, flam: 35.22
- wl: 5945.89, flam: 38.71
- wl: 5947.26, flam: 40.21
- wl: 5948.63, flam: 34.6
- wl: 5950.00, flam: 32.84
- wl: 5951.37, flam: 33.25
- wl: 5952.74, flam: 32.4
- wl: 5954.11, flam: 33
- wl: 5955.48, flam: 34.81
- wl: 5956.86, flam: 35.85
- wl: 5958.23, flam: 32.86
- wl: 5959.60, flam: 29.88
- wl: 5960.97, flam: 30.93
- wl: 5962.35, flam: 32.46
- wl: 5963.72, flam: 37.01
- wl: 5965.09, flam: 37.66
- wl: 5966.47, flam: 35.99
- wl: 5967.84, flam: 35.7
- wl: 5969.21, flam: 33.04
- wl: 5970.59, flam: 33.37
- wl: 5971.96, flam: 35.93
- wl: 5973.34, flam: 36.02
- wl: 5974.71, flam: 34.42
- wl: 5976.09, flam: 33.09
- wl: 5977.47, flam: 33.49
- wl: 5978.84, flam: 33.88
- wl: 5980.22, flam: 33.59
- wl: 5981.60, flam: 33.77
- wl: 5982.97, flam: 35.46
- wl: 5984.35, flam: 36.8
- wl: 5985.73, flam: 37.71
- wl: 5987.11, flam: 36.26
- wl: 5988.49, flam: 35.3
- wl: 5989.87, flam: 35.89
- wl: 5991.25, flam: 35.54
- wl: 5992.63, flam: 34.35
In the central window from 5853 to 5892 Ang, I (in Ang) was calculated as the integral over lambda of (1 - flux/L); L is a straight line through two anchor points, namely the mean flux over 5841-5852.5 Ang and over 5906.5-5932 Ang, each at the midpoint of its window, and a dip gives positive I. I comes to 2.7 Ang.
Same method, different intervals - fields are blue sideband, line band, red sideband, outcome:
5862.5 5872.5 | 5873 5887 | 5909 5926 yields 0.47 Ang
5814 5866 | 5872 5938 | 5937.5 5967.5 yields 2.92 Ang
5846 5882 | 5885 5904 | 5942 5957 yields 3.21 Ang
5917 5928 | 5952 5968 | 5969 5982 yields 0.18 Ang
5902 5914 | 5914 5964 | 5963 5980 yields 2.61 Ang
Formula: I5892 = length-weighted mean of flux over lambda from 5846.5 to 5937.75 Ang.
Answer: 33.7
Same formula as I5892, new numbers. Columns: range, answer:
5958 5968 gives 34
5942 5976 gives 34.6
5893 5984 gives 34.2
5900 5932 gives 35.3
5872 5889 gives 32.6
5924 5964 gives 34.3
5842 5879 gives 34.7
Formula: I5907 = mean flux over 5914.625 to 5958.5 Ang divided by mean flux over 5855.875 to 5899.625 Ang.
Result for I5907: 1.08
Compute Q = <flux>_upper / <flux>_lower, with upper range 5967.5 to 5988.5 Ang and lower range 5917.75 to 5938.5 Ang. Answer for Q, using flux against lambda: 1.01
